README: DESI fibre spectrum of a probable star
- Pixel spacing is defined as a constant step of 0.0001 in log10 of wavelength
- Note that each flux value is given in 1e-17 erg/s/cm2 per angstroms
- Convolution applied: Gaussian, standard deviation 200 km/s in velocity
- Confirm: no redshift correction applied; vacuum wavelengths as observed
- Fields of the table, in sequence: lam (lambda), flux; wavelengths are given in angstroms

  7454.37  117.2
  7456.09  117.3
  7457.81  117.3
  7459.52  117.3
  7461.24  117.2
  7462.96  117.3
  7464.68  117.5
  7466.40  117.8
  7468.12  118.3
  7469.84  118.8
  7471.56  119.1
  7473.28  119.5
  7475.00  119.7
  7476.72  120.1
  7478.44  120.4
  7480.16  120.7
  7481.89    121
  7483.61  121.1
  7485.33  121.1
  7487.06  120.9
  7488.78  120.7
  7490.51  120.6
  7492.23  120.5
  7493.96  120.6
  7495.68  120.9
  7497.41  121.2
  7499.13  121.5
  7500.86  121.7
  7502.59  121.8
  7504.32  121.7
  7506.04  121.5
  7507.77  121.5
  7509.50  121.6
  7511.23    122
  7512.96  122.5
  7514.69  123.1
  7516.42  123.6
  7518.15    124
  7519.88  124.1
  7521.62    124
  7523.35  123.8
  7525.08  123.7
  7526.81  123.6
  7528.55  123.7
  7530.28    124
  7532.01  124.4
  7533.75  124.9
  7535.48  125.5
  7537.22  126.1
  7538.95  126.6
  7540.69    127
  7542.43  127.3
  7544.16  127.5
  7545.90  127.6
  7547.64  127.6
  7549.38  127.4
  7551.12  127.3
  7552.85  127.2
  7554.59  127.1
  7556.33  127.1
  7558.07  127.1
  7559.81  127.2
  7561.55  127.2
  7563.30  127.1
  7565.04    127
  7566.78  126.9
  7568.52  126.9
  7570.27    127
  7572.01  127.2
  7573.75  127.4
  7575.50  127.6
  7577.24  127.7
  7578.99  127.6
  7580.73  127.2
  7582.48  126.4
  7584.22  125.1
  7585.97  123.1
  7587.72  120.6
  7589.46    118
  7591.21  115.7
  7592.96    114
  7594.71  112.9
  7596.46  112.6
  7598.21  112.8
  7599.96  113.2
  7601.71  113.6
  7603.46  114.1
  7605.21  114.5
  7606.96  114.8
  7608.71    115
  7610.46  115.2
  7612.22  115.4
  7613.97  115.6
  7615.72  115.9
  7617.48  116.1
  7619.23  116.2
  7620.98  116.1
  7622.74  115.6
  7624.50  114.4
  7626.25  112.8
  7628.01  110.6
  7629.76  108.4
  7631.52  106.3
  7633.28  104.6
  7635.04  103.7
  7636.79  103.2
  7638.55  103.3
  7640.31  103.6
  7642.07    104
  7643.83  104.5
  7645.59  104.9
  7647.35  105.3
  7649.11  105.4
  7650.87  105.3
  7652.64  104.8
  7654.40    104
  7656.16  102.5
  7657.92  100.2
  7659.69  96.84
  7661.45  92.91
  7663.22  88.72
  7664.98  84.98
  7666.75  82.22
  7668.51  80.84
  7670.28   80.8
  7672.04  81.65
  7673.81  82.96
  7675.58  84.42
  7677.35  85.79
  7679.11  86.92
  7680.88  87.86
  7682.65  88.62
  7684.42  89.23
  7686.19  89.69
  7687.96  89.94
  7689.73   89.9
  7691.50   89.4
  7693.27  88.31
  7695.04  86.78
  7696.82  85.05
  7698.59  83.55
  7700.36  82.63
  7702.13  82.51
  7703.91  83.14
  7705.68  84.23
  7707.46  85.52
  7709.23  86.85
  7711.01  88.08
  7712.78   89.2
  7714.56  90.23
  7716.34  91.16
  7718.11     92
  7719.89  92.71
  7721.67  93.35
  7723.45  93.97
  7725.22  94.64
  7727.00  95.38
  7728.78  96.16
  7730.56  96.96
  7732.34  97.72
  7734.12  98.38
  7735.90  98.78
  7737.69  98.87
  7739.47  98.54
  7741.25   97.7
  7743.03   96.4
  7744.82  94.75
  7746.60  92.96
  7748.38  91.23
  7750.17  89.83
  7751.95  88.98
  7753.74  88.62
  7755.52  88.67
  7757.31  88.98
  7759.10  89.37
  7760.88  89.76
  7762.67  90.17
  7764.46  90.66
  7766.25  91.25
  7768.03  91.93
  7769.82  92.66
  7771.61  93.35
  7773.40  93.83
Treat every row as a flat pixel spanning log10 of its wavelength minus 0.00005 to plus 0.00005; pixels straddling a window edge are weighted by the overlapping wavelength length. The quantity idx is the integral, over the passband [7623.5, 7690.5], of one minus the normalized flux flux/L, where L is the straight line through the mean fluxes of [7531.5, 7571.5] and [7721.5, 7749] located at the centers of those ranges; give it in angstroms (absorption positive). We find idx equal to 7.7 angstroms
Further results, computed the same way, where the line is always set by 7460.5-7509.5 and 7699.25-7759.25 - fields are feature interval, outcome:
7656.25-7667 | 0.79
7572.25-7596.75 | -3.06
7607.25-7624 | -1.70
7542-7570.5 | -3.90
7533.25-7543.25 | -1.08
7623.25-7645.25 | -0.84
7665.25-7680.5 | 2.30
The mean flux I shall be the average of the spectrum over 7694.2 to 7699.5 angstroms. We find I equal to 85.1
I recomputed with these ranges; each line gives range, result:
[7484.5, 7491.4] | 121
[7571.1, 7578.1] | 128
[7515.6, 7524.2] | 124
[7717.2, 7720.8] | 92.4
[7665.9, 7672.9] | 81.5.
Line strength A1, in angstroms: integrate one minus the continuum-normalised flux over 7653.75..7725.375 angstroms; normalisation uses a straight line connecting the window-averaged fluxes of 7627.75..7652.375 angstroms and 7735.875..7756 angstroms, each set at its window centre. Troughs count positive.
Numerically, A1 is 8.0 angstroms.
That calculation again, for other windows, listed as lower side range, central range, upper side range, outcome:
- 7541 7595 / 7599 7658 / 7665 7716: -2.1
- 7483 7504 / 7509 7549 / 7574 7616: -1.5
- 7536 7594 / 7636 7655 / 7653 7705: -1.0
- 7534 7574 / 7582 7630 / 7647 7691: -2.1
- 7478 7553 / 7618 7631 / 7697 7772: -0.7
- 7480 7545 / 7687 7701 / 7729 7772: 1.9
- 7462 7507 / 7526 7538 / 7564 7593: -0.2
